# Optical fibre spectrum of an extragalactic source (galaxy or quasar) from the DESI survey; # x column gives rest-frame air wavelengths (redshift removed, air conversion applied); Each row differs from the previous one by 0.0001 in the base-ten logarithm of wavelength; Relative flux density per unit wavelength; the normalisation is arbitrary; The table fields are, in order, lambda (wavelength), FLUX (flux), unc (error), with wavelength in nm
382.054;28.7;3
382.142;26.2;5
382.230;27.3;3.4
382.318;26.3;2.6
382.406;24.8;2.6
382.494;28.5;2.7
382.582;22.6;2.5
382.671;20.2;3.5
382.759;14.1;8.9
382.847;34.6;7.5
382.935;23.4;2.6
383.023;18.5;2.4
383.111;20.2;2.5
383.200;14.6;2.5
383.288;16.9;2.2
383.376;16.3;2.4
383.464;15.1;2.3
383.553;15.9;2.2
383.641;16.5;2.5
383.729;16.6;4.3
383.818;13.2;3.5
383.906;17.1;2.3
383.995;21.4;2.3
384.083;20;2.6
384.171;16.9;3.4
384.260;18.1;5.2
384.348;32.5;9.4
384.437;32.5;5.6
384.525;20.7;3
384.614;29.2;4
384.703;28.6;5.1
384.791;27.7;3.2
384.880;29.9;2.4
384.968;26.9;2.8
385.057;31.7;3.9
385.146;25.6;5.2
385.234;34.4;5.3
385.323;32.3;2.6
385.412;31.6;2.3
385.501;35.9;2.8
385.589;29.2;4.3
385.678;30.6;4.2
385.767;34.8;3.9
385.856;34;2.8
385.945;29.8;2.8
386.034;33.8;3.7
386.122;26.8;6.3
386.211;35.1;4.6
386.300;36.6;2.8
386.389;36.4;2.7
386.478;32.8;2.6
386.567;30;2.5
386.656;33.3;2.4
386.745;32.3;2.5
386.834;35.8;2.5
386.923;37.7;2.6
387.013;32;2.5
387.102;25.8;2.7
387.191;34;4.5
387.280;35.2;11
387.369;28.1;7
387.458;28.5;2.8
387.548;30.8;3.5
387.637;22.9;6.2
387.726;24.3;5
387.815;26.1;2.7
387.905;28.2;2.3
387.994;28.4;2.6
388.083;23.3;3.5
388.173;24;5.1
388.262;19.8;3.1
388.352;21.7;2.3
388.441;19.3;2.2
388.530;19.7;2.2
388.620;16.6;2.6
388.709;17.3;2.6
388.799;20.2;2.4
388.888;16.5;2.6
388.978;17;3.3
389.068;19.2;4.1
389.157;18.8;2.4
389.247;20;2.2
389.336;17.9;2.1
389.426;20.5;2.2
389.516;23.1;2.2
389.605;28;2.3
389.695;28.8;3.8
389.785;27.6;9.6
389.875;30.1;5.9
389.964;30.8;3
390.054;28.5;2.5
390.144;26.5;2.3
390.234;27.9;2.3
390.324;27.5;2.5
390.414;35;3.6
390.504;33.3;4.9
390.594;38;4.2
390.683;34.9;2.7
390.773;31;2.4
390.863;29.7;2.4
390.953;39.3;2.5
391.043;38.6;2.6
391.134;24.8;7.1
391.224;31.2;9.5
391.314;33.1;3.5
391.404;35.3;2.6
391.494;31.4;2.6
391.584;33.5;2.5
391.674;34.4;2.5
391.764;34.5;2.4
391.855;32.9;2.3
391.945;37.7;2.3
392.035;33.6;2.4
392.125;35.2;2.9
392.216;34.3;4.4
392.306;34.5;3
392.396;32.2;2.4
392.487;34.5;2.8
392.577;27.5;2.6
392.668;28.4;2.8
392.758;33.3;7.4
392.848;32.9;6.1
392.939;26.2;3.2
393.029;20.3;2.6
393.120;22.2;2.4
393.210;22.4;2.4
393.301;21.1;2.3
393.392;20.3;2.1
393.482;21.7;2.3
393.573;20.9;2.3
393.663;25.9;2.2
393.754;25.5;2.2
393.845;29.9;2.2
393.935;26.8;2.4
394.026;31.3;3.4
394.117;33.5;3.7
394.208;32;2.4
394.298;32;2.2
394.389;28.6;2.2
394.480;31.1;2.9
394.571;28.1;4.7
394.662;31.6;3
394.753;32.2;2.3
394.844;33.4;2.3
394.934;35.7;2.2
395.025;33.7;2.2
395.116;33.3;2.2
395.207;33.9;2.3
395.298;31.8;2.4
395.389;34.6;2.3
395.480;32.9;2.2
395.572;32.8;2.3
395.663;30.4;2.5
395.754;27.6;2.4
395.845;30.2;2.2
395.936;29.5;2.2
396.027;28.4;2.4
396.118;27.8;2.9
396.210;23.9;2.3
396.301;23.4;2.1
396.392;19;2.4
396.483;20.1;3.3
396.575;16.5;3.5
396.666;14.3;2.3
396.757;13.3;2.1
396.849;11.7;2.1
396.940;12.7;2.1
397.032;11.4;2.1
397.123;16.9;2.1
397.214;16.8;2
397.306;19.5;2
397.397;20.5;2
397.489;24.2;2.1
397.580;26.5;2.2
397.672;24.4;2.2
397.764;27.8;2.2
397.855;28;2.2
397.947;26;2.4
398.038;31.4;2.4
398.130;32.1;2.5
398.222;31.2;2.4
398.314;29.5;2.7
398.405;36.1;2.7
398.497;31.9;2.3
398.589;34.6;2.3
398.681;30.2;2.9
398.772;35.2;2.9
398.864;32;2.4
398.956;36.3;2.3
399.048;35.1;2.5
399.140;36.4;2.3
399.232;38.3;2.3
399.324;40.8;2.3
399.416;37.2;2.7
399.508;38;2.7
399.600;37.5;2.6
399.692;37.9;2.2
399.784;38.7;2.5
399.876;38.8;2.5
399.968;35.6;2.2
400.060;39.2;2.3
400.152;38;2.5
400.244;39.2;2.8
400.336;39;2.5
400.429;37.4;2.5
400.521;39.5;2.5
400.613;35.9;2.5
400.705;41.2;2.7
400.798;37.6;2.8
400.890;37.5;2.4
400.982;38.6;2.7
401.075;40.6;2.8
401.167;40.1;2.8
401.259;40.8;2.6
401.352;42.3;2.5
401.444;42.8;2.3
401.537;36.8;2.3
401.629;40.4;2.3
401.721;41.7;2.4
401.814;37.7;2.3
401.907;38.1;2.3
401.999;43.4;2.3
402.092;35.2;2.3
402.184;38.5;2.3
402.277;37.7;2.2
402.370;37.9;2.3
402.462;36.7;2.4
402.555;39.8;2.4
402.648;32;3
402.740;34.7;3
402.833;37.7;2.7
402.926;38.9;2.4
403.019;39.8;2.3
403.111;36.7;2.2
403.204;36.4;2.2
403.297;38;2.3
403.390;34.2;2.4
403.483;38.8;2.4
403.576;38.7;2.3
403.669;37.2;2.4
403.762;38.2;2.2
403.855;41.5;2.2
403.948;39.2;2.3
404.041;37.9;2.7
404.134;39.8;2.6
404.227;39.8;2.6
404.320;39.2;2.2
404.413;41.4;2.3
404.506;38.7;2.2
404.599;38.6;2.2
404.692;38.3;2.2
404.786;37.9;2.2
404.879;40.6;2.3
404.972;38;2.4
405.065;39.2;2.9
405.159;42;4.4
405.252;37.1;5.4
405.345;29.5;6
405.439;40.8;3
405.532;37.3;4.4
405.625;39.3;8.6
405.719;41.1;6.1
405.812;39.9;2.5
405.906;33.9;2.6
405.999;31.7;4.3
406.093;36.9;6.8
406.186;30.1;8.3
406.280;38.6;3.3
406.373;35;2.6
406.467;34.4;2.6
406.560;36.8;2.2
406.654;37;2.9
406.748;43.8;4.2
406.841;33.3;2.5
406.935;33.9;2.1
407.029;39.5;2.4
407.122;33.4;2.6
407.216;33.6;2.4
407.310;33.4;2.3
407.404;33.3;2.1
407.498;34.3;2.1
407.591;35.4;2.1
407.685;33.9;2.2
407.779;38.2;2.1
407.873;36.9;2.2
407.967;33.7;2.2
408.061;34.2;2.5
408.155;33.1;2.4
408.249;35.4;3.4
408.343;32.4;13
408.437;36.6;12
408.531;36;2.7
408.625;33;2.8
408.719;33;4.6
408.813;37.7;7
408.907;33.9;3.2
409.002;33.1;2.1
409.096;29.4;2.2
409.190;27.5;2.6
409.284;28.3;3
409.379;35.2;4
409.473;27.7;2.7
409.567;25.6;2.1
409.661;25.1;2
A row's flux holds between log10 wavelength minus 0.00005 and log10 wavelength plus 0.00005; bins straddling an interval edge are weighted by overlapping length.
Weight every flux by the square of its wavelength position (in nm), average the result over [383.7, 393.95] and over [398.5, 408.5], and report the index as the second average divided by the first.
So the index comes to 1.43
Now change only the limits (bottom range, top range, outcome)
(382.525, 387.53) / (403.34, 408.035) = 1.53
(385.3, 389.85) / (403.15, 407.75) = 1.49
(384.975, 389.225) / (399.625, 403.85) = 1.48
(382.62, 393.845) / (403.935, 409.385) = 1.45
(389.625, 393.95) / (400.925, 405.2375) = 1.36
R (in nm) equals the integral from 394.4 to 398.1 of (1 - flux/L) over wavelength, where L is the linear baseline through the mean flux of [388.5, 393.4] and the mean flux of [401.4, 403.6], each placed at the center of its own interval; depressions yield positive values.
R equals 0.78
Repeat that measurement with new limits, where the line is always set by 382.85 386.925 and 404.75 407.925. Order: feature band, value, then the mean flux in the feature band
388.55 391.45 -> 0.21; 27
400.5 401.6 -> -0.18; 39.5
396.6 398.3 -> 0.57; 21.7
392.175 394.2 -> 0.19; 27.6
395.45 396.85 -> 0.34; 24.1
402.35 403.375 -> -0.06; 37.1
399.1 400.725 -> -0.23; 38.2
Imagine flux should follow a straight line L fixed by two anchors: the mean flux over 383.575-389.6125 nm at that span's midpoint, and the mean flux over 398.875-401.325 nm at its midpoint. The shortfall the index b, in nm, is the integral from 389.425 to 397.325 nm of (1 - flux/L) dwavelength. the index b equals 0.89 nm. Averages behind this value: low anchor 26.4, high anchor 38.2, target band 28.4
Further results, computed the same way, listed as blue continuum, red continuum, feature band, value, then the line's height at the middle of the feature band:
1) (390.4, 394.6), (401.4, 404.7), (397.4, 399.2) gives 0.21 nm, 34.8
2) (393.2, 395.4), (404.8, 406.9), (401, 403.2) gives -0.26 nm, 34.6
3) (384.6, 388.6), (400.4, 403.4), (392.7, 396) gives 0.48 nm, 34.1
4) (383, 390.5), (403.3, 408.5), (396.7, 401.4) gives 0.14 nm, 33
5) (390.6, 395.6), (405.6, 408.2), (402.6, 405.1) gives -0.26 nm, 34.6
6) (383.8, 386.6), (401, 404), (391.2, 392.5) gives -0.06 nm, 32.5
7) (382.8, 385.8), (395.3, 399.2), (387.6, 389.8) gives 0.28 nm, 25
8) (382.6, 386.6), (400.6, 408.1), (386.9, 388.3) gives -0.02 nm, 27.5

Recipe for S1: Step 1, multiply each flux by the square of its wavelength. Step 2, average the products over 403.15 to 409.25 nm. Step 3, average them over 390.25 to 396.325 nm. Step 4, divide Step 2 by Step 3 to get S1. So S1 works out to 1.3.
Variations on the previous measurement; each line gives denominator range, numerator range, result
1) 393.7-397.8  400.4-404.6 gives 1.52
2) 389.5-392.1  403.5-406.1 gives 1.29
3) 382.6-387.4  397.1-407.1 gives 1.47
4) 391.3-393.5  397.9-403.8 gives 1.28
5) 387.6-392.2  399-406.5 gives 1.48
